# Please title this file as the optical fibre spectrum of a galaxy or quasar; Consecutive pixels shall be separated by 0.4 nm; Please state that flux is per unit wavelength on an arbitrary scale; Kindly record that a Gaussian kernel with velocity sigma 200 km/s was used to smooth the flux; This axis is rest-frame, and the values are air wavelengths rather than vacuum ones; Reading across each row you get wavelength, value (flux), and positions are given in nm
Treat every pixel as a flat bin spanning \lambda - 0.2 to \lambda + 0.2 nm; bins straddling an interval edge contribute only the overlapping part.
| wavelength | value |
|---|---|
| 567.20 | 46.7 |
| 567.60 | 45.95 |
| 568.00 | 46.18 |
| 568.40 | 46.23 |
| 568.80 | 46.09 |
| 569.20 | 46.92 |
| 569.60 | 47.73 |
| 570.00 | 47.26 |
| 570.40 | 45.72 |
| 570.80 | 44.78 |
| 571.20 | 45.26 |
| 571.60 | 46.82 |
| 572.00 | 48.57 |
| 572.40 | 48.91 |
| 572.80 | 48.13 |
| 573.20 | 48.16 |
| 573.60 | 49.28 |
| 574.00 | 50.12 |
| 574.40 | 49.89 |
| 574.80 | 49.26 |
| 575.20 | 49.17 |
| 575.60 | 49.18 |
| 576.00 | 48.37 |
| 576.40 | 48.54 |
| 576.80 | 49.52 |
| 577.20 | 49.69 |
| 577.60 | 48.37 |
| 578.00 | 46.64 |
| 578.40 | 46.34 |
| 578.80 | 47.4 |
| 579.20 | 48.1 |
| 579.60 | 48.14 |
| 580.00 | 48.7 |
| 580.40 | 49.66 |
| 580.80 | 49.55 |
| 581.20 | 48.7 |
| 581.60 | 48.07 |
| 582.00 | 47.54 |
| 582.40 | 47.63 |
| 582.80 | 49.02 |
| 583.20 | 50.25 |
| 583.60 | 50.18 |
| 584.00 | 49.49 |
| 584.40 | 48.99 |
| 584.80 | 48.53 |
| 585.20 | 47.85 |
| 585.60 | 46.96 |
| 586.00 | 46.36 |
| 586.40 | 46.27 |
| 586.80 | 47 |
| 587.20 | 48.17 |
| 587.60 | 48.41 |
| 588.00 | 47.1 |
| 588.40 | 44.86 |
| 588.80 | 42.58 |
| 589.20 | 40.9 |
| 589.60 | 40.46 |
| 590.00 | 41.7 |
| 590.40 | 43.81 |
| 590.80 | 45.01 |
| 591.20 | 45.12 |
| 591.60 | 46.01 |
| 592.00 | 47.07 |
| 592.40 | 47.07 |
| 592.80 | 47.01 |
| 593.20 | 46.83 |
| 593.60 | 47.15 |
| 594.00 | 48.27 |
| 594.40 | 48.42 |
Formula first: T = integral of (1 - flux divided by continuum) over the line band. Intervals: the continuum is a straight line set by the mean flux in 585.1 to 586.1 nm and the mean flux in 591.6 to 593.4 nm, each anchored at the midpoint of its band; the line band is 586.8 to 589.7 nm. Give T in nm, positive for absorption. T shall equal 0.13 nm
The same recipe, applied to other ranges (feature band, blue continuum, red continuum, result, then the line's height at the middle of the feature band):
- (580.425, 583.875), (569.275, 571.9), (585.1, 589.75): -0.23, 45.8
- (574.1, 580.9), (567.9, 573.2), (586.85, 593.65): -0.34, 46.3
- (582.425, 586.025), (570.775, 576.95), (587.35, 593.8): -0.18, 46.4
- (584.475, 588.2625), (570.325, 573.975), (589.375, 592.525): -0.19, 45.2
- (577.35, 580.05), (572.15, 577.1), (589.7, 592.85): 0.02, 48.1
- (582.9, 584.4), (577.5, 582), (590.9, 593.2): -0.07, 47.6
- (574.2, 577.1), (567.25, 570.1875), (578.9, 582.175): -0.09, 47.7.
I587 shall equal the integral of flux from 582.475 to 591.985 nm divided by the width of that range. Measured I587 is 46.3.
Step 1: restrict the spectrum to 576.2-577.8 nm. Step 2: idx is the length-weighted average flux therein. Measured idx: 49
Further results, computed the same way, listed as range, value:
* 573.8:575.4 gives 49.6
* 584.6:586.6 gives 47.2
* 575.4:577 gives 48.9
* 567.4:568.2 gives 46.1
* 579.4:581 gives 49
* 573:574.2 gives 49.2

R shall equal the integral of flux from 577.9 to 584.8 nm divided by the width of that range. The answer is 48.5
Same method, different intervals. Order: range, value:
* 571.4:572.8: 48.1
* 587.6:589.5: 44.2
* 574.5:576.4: 49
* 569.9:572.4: 46.6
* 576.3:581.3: 48.4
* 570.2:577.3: 48.3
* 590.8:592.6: 46.2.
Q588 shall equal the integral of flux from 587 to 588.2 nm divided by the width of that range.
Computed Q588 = 47.9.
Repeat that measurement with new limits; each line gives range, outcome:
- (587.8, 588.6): 46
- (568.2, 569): 46.2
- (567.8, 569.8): 46.6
